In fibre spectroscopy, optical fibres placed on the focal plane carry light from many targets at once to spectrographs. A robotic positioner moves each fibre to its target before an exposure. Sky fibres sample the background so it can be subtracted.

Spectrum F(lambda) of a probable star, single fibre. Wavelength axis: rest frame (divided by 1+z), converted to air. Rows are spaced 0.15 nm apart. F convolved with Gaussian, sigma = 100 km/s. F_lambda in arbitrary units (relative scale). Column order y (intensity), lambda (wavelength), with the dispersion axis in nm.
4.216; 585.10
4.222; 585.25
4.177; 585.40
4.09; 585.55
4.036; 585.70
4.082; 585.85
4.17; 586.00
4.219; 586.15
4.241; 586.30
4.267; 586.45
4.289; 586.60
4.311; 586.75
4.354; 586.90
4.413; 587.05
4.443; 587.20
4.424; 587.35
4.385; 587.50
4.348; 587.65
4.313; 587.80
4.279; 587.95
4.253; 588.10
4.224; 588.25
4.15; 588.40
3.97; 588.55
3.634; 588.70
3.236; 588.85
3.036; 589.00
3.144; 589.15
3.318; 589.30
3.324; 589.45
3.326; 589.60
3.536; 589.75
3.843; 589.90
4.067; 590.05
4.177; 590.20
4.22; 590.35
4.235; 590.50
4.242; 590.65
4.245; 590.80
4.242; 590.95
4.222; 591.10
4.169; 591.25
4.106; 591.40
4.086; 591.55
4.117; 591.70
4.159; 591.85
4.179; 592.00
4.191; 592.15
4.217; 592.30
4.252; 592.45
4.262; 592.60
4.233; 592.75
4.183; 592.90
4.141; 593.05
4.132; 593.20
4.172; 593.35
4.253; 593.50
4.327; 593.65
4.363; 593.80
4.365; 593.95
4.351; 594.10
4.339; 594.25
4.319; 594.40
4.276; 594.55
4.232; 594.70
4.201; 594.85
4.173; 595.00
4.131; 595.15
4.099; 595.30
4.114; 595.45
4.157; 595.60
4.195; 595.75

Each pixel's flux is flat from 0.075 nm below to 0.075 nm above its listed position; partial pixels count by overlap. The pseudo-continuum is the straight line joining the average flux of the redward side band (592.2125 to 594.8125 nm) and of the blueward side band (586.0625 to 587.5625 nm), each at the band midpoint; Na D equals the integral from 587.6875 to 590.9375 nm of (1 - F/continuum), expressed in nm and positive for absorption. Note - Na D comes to 0.34 nm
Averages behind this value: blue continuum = 4.33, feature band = 3.86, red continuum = 4.26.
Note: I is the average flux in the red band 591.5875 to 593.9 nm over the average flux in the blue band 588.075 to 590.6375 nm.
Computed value 1.12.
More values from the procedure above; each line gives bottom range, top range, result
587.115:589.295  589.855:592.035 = 1.05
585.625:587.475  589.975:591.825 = 0.98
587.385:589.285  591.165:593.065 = 1.07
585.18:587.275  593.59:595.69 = 1.00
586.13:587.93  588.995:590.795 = 0.87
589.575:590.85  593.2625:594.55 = 1.07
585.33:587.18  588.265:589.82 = 0.83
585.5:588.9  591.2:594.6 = 1.01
